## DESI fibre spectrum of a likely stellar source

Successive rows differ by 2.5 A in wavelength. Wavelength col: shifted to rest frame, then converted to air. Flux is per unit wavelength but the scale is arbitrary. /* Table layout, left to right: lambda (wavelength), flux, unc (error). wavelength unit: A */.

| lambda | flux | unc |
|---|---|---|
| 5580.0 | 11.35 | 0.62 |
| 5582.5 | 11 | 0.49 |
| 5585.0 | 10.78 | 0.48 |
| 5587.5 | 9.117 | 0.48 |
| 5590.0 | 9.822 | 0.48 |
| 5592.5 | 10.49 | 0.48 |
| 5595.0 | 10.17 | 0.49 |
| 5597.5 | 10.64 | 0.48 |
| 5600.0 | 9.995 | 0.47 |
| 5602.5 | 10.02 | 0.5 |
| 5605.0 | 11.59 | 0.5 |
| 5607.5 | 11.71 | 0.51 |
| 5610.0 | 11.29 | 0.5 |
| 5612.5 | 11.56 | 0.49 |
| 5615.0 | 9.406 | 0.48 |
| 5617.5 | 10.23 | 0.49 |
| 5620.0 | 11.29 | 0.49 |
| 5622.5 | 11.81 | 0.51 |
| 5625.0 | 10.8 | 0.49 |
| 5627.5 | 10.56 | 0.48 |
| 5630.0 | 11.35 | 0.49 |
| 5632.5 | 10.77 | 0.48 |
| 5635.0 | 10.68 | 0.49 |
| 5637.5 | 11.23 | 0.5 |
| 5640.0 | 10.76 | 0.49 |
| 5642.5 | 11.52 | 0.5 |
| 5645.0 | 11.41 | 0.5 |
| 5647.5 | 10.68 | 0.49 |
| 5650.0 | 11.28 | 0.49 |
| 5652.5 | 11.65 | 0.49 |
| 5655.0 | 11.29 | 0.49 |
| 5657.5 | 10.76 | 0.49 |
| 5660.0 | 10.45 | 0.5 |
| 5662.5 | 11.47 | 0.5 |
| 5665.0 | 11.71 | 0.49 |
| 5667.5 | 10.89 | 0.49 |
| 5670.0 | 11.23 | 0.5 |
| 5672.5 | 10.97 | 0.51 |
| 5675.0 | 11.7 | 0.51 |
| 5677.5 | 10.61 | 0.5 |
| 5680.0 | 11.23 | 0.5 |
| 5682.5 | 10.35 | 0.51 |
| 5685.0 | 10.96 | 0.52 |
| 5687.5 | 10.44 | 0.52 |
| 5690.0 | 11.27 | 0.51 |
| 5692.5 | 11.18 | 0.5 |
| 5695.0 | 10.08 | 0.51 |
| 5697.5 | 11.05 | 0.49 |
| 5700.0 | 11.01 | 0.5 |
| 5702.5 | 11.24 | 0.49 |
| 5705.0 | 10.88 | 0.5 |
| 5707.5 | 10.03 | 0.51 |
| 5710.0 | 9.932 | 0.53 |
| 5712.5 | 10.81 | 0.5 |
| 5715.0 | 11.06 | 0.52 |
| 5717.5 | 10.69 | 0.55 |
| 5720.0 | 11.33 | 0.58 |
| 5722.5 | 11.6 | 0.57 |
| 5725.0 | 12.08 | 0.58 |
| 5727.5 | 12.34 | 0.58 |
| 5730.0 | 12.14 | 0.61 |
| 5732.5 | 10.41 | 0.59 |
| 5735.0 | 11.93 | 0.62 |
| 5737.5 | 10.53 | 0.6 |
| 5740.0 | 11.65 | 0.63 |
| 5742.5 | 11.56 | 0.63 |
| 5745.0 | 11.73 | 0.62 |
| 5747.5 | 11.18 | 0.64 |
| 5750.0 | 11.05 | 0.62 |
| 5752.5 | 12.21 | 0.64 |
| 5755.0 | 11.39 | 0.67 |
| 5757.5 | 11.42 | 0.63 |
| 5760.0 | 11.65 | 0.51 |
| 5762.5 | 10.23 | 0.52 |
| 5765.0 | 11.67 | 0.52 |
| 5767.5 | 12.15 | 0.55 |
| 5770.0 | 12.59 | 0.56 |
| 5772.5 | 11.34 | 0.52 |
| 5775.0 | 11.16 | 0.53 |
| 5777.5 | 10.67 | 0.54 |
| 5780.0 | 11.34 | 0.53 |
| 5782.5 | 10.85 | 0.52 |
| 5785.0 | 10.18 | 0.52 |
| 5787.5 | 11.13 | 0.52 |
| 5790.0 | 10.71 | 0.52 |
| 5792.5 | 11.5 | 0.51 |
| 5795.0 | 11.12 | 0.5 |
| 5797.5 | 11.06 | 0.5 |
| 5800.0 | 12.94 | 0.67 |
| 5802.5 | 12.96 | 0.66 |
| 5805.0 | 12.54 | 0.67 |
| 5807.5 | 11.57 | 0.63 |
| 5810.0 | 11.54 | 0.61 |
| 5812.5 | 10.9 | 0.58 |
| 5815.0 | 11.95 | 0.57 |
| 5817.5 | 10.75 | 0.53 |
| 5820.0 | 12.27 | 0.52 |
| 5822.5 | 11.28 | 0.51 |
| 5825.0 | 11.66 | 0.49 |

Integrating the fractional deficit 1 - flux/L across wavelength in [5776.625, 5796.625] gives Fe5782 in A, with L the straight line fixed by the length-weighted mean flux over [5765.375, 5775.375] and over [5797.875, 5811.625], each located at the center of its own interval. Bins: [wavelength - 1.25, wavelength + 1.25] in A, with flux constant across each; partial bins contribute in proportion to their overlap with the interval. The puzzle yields 1.78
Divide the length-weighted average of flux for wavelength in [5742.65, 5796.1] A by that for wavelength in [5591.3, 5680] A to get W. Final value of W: 1.0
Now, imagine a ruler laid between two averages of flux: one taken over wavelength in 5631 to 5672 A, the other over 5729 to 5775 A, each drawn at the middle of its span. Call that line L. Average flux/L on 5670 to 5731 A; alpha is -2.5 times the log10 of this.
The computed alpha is 0.02 mag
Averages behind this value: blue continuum 11.1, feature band 11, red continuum 11.5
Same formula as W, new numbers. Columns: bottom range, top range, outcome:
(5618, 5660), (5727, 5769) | 1.04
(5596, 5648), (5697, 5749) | 1.03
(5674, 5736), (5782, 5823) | 1.04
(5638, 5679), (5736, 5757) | 1.02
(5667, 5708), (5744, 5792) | 1.04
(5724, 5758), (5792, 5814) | 1.02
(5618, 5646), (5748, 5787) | 1.02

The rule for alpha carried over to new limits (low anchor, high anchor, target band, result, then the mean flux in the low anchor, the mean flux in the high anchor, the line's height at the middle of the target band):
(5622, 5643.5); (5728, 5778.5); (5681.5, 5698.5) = 0.046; 11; 11.5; 11.2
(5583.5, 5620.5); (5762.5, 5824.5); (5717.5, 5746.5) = -0.034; 10.5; 11.5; 11.2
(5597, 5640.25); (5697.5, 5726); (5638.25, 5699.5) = -0.012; 10.9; 11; 10.9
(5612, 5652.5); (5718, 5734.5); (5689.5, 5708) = 0.056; 11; 11.6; 11.4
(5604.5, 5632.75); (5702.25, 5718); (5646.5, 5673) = -0.029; 11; 10.6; 10.8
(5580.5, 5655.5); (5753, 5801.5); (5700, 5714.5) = 0.048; 10.8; 11.3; 11.1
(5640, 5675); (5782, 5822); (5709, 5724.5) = 0.033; 11.2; 11.5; 11.3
